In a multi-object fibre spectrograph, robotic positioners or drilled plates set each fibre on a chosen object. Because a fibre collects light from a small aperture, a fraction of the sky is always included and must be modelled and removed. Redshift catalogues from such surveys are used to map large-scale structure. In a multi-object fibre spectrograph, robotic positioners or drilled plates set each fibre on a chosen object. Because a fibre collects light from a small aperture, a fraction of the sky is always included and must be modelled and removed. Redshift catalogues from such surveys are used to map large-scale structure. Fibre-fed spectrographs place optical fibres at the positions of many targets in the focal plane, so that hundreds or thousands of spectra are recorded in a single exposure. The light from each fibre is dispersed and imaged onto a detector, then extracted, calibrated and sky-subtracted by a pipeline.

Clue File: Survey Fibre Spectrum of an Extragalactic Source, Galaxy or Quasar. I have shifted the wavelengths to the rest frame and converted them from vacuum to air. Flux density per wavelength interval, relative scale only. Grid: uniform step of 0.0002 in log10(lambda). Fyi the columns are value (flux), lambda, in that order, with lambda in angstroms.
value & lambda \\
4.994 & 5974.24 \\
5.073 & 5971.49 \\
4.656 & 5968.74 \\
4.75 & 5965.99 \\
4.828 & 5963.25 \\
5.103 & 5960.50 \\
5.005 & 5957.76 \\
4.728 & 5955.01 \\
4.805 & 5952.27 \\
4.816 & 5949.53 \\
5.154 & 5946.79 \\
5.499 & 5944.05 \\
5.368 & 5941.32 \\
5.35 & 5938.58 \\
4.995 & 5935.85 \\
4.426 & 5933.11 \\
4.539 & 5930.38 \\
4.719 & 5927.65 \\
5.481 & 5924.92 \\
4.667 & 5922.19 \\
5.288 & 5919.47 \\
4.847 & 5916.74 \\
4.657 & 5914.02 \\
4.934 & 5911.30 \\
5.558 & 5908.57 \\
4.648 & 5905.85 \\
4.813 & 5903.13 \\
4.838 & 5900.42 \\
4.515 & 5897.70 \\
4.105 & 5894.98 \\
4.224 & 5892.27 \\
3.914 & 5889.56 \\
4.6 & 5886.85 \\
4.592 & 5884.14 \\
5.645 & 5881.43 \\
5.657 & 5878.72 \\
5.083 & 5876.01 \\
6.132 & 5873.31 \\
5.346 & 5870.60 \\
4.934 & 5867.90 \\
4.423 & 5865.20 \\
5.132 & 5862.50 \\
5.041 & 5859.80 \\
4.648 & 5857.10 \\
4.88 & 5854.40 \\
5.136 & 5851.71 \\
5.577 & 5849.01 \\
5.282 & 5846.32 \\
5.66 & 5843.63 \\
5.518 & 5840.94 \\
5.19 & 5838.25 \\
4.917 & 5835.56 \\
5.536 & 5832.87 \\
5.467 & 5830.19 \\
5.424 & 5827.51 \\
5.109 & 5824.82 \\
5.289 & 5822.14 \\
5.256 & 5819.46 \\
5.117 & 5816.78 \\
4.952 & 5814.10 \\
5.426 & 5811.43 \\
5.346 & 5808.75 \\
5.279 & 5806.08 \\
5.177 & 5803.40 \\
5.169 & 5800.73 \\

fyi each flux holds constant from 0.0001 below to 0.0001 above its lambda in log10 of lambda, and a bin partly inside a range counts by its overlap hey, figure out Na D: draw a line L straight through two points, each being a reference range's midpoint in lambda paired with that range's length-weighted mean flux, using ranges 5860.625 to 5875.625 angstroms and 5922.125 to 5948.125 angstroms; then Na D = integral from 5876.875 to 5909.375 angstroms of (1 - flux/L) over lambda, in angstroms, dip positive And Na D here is 2.40 angstroms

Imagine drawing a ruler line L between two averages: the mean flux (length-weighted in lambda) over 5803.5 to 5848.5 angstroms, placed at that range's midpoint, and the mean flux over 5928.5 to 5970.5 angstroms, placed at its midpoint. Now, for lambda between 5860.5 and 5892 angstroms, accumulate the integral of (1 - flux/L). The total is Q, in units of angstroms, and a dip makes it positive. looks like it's 0.8 angstroms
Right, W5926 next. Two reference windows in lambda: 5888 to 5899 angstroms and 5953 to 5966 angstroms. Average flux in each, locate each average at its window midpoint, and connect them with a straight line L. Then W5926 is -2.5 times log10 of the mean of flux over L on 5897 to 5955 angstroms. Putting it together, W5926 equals -0.095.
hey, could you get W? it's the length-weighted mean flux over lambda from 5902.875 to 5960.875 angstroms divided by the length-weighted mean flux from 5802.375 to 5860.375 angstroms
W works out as 0.9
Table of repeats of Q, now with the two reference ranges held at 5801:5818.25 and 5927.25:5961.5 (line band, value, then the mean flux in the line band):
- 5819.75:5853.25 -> -1.1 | 5.34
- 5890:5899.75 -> 1.5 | 4.29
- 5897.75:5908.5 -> 0.5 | 4.83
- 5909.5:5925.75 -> 0.1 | 4.98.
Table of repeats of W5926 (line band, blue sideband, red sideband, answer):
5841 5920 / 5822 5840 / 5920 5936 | 0.02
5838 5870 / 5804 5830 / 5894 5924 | -0.01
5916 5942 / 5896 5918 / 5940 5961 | 0.00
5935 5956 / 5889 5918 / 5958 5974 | -0.06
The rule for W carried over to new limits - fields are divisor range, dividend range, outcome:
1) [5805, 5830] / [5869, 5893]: 0.96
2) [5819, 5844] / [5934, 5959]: 0.95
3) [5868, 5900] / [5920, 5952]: 1.02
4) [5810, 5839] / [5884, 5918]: 0.88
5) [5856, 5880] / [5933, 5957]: 0.98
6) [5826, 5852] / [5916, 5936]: 0.90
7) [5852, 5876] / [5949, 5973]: 0.96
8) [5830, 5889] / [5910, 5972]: 0.95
